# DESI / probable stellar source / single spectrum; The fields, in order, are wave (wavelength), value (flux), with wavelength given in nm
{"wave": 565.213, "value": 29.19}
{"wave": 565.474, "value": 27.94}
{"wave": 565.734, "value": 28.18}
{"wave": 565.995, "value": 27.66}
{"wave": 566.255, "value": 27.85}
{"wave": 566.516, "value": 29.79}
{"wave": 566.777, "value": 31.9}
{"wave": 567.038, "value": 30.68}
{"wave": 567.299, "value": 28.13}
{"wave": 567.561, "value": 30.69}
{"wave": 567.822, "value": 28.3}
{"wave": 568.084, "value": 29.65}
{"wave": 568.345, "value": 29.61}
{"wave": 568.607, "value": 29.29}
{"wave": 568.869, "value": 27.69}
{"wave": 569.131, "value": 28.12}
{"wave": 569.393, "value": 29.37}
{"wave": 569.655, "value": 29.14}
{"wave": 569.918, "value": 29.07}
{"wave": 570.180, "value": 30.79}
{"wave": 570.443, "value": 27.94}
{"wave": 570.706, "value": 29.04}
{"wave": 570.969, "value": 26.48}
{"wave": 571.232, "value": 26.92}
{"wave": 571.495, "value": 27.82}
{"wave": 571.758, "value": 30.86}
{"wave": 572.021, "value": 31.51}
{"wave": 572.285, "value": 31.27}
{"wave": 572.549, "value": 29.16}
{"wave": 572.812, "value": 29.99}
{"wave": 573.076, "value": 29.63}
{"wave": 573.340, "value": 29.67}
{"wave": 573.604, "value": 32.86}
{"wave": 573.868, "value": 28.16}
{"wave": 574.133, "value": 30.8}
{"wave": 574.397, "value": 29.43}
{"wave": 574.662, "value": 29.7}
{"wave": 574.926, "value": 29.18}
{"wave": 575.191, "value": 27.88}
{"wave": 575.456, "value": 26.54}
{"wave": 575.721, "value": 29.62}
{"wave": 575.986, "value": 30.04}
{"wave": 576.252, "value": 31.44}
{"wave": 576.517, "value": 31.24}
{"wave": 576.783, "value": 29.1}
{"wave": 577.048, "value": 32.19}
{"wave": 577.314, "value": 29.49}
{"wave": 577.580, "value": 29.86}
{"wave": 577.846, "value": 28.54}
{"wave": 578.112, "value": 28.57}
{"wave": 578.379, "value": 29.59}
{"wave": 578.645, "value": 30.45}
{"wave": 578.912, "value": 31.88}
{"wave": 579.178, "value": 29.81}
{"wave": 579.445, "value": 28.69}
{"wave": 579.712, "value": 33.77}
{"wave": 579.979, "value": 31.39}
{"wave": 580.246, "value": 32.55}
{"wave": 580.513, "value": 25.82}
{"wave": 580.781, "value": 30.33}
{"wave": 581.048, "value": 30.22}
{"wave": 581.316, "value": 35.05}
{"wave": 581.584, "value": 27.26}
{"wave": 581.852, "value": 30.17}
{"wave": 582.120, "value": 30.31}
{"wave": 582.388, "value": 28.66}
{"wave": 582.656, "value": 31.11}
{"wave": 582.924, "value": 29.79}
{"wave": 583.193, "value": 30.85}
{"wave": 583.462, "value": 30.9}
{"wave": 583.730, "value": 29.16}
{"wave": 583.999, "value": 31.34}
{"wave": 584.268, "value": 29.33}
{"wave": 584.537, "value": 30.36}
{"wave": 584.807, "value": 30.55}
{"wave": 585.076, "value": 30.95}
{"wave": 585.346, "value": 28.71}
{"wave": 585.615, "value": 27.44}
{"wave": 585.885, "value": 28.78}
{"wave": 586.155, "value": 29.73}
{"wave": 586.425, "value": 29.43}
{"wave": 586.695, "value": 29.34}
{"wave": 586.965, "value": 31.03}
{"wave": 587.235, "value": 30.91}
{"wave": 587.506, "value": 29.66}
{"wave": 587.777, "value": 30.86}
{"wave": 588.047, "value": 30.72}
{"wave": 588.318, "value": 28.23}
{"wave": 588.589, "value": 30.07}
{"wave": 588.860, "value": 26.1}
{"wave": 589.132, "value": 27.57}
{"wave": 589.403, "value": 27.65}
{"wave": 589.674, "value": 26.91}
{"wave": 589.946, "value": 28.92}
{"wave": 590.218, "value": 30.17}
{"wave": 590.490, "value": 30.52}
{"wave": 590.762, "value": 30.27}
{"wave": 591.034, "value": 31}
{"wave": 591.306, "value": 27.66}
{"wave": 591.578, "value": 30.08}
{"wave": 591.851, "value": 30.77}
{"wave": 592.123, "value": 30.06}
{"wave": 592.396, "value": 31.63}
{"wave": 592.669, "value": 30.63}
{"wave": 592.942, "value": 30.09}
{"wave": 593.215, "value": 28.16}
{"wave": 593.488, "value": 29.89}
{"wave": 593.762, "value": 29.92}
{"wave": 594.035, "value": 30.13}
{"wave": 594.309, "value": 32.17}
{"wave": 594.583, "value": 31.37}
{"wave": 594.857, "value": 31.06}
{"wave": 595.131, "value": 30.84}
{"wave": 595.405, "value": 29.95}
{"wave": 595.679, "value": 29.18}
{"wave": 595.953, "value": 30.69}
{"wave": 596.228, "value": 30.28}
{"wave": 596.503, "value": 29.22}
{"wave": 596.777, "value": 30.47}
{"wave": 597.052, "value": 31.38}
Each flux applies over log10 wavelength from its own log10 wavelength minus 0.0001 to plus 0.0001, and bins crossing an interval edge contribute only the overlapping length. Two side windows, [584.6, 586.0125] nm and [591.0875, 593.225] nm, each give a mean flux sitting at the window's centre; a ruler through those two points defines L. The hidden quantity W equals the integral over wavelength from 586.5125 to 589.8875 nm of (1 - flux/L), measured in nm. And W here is 0.06 nm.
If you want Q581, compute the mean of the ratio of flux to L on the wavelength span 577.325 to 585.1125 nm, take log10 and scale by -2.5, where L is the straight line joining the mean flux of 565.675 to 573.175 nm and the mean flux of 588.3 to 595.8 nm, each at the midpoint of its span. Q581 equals -0.03 mag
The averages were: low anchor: 29.2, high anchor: 29.7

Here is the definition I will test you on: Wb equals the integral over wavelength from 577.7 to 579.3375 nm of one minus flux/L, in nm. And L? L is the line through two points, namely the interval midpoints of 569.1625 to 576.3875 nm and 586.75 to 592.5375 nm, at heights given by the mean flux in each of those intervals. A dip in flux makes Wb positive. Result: -0.02 nm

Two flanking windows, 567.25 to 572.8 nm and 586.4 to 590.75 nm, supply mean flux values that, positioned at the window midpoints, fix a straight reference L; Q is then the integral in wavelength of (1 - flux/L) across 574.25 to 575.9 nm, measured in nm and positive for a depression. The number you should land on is 0.02 nm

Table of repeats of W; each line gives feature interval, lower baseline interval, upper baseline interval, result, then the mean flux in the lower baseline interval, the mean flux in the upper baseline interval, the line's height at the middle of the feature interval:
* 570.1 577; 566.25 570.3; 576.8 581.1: 0.06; 29.4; 30.2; 29.8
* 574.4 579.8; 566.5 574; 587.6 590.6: -0.11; 29.4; 28.9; 29.2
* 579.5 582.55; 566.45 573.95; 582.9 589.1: -0.09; 29.4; 29.7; 29.6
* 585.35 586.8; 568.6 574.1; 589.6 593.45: 0.04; 29.3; 29.8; 29.7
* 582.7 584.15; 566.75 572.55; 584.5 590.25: -0.06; 29.2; 29.2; 29.2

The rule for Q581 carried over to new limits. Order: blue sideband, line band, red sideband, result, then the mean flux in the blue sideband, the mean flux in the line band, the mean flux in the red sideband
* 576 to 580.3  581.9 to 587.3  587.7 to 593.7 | 0.00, 30.5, 29.9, 29.4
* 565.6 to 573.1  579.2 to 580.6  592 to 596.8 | -0.03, 29.2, 30.6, 30.3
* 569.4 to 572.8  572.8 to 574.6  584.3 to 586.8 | -0.03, 29.2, 30.1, 29.5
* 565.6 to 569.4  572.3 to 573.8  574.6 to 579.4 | -0.03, 29.1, 30.3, 29.7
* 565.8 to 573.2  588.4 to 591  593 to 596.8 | 0.05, 29.2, 28.8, 30.2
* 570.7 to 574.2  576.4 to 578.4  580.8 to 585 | 0.00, 29.6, 29.8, 30.3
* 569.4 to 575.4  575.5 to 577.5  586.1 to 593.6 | -0.03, 29.4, 30.3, 29.6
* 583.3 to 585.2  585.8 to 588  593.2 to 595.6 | 0.01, 30.4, 30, 30.5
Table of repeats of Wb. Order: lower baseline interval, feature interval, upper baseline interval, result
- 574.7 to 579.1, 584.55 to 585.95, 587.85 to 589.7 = -0.03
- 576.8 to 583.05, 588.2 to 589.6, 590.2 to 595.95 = 0.11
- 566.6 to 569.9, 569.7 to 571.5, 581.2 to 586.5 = 0.07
